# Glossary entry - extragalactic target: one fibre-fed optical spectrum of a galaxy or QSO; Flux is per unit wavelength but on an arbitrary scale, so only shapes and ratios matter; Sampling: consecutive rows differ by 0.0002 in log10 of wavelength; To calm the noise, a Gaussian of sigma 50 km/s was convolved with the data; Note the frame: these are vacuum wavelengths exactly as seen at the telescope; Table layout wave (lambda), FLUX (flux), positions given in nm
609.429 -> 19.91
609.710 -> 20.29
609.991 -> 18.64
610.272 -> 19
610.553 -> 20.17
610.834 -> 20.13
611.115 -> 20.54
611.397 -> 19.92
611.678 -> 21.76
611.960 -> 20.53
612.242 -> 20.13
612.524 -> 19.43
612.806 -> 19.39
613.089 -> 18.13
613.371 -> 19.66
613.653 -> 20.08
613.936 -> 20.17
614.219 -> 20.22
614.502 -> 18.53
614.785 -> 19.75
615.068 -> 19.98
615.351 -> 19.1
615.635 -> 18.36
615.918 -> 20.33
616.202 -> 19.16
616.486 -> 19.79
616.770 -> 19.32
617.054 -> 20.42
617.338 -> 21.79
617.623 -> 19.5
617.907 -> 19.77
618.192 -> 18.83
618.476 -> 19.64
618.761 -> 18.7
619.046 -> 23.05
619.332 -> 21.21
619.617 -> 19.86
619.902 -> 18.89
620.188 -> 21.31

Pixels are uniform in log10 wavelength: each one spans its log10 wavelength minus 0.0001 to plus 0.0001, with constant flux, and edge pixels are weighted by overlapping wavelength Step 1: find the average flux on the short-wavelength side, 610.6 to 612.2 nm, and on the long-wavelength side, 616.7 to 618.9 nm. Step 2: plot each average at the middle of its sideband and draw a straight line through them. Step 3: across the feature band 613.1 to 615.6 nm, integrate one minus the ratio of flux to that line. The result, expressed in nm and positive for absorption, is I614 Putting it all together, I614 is 0.08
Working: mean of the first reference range 20.5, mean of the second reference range 19.8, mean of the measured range 19.6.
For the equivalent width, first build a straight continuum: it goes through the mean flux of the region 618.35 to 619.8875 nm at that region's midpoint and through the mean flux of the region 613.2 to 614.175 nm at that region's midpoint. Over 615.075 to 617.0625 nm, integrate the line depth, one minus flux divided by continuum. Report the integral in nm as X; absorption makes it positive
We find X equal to 0.07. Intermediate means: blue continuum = 19.9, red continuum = 20.4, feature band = 19.5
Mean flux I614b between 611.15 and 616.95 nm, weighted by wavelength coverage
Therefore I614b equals 19.7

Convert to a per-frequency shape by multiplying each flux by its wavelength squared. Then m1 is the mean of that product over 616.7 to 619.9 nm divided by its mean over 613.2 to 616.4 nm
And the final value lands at 1.04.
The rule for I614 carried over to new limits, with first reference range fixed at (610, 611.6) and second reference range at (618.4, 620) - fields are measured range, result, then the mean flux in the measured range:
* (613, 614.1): 0.02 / 19.6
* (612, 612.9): 0.01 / 19.8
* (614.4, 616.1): 0.06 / 19.4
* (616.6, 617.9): 0.00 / 20.2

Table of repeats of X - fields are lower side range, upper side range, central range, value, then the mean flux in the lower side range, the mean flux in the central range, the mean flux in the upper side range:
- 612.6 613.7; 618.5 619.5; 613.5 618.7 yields 0.086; 19.3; 19.7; 20.8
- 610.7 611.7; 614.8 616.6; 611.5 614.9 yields 0.035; 20.5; 19.8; 19.5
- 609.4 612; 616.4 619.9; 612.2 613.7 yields 0.052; 20.1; 19.4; 20.1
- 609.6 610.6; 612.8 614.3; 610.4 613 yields -0.088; 19.4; 20.2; 19.6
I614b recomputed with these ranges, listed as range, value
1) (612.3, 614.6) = 19.5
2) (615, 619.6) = 19.9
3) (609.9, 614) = 19.9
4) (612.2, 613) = 19.5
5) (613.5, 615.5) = 19.7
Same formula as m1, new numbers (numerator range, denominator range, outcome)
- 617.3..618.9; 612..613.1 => 1.02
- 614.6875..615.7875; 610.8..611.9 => 0.95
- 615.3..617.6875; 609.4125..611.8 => 1.01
